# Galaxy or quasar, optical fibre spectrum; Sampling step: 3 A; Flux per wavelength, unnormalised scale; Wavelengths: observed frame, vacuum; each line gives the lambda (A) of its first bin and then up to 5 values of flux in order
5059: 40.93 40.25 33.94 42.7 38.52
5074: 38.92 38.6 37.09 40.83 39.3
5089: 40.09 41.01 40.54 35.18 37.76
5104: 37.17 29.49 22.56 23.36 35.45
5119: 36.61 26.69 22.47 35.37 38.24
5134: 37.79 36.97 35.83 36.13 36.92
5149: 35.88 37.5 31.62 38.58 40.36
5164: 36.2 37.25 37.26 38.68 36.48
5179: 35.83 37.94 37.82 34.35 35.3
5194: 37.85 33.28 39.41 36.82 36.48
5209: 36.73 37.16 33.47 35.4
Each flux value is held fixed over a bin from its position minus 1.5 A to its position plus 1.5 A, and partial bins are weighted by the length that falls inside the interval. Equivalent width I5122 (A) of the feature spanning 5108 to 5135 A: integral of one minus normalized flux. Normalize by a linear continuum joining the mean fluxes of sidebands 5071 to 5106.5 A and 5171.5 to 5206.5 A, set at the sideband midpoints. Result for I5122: 5.1 A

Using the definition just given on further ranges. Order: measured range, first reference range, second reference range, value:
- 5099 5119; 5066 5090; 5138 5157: 3.3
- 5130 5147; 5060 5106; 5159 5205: 0.4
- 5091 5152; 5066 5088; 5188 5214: 6.7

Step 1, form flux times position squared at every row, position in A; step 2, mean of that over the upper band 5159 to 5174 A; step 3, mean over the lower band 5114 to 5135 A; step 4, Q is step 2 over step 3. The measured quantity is 1.17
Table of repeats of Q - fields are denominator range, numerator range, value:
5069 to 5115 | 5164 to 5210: 1.06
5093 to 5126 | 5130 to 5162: 1.17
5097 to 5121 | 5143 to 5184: 1.18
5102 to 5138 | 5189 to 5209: 1.18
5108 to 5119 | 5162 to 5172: 1.33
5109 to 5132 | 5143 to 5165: 1.24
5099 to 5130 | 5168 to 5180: 1.23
